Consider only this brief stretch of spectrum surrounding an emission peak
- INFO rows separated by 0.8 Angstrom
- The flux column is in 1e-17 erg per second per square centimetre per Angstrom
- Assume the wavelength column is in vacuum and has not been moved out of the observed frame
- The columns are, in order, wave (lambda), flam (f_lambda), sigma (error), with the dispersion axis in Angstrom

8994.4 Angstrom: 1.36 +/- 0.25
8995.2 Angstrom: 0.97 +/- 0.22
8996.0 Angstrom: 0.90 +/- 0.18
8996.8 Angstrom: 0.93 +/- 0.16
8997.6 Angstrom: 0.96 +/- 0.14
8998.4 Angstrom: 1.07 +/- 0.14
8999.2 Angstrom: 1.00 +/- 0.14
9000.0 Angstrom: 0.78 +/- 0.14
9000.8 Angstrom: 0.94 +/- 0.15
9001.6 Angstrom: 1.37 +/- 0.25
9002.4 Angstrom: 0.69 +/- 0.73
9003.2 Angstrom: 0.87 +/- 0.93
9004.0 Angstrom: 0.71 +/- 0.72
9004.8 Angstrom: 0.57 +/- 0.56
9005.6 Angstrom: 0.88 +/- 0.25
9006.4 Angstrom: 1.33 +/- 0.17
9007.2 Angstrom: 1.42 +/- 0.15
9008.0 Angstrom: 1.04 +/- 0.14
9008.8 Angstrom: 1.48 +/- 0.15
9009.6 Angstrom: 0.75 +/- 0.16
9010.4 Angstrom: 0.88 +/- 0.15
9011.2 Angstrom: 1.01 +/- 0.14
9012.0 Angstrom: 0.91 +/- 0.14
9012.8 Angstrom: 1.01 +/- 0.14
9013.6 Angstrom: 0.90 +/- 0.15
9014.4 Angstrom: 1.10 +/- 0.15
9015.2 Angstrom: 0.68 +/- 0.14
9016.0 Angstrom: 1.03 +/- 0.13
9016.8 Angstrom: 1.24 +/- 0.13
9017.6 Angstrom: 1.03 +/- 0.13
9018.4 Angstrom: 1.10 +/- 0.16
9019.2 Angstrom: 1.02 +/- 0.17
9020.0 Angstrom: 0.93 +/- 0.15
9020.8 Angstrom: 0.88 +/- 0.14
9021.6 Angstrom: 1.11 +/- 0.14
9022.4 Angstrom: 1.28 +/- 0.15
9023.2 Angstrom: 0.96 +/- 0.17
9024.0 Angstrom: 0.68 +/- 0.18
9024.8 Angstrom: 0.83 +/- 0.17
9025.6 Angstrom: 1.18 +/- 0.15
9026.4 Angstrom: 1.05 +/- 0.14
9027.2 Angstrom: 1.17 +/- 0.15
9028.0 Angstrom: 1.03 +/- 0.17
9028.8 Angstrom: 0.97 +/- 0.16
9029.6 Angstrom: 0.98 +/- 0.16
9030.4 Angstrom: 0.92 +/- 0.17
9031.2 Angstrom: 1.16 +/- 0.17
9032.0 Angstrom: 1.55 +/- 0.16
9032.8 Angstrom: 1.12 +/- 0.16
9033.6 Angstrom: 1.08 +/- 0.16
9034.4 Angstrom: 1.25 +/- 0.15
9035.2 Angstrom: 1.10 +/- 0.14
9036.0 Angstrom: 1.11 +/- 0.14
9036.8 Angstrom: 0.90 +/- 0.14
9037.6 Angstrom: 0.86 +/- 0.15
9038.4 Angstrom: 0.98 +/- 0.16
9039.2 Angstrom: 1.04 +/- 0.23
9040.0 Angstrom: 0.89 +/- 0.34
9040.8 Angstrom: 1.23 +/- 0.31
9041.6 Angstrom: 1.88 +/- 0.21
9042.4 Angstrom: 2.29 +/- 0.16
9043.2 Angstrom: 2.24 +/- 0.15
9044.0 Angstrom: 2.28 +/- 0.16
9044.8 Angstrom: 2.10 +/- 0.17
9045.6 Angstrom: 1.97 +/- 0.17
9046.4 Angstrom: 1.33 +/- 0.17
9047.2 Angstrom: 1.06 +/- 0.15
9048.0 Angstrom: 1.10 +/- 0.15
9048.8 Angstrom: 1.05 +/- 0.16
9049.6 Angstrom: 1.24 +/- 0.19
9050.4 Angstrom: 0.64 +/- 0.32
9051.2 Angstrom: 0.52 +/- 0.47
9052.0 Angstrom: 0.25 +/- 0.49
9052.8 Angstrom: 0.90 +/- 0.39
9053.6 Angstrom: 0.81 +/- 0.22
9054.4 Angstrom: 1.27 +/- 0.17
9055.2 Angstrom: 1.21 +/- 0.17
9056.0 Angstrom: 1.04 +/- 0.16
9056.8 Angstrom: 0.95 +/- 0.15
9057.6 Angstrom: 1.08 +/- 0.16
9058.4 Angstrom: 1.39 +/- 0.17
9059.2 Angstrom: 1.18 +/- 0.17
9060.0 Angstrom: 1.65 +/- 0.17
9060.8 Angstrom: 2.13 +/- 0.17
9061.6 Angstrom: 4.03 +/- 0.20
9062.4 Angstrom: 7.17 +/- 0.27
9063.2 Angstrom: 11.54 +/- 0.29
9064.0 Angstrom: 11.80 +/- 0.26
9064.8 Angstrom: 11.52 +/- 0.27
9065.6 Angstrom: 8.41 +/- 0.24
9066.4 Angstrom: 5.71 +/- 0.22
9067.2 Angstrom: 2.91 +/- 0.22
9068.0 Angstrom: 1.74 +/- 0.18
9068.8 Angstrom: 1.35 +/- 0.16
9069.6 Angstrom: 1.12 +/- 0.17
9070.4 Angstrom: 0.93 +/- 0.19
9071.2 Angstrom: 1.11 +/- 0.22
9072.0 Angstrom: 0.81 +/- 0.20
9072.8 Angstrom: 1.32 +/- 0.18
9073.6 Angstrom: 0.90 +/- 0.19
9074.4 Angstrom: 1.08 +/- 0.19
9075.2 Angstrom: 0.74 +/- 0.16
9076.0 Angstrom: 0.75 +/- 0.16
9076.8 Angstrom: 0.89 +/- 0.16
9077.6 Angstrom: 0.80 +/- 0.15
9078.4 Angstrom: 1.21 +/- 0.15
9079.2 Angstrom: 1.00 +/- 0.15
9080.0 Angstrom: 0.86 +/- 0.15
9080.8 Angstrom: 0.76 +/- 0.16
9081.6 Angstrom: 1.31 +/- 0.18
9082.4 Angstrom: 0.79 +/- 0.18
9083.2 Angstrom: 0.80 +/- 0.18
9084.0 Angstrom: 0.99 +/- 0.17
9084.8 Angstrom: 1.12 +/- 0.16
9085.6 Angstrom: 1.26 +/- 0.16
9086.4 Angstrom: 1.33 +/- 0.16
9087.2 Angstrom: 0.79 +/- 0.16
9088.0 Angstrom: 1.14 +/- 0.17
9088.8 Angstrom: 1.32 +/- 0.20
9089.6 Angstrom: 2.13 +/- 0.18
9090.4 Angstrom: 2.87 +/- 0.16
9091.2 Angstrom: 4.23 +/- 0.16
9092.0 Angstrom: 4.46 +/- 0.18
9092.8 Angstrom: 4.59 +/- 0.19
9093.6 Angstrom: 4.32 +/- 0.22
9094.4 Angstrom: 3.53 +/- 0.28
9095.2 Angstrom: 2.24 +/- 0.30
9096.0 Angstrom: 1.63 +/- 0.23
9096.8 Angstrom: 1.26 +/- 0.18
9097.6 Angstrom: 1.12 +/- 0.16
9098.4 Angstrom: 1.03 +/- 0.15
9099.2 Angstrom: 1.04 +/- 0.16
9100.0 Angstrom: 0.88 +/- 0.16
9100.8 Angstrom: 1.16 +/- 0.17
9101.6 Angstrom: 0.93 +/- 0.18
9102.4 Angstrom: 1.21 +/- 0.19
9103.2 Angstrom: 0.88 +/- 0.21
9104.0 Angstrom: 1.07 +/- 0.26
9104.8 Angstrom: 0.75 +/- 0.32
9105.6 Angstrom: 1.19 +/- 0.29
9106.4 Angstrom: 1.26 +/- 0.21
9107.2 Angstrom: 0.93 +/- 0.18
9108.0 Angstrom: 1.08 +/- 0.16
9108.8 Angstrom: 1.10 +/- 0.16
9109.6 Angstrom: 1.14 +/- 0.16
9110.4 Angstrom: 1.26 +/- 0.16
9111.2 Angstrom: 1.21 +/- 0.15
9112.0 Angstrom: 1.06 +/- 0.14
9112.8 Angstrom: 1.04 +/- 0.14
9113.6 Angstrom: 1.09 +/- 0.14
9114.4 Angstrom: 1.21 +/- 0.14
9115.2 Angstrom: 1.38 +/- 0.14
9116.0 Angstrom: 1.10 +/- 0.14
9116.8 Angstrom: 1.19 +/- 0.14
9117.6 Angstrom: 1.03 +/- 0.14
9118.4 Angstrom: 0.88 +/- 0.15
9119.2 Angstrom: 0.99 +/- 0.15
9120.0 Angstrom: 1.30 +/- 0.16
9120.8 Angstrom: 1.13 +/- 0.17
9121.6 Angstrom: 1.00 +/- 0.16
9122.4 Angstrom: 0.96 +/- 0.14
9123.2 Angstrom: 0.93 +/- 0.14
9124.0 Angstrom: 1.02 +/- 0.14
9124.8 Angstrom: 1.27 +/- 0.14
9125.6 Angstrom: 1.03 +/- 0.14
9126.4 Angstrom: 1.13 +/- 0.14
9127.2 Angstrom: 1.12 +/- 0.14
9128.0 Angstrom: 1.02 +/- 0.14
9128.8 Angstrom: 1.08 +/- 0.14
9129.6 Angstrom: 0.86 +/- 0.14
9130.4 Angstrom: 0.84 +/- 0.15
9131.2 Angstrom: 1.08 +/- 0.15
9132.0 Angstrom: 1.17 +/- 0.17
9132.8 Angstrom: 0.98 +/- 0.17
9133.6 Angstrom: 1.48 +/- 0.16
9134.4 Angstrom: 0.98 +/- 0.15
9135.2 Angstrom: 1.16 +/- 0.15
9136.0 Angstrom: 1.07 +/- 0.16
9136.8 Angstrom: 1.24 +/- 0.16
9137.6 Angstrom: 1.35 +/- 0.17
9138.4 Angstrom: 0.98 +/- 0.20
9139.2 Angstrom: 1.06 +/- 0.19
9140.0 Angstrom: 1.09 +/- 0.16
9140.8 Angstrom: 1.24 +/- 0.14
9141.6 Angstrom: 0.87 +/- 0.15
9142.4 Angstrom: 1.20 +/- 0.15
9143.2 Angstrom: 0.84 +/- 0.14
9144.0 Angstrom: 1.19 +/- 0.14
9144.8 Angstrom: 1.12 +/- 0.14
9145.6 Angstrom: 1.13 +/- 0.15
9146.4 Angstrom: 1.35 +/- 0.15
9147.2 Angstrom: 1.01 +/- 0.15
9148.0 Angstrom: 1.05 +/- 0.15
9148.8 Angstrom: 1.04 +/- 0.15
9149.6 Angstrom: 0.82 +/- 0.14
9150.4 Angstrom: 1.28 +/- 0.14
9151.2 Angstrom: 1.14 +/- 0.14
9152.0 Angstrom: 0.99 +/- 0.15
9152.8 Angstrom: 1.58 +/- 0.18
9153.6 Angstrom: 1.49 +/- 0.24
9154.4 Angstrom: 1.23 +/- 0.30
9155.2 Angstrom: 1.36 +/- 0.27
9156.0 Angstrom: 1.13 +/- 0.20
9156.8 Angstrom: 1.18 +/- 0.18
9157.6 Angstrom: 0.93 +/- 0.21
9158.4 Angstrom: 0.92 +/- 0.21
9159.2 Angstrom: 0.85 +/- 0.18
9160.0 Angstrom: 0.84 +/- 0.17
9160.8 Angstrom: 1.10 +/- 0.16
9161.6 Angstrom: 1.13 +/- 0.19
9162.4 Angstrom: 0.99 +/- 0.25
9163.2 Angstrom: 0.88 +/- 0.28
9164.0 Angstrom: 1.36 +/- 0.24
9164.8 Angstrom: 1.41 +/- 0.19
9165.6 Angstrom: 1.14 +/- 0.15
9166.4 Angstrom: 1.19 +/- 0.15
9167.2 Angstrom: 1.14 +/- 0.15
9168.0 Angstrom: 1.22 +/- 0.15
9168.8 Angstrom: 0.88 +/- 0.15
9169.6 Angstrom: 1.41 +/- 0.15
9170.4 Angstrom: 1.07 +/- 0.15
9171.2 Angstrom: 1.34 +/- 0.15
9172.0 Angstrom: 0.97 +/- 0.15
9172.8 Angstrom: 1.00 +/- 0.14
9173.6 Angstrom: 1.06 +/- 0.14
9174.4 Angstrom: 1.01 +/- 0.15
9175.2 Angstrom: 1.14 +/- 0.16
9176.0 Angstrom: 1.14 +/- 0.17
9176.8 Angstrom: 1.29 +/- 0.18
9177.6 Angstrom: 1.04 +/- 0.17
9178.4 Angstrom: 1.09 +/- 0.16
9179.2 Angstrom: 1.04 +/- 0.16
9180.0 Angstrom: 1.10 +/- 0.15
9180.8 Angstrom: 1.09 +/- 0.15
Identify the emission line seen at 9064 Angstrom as Halpha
